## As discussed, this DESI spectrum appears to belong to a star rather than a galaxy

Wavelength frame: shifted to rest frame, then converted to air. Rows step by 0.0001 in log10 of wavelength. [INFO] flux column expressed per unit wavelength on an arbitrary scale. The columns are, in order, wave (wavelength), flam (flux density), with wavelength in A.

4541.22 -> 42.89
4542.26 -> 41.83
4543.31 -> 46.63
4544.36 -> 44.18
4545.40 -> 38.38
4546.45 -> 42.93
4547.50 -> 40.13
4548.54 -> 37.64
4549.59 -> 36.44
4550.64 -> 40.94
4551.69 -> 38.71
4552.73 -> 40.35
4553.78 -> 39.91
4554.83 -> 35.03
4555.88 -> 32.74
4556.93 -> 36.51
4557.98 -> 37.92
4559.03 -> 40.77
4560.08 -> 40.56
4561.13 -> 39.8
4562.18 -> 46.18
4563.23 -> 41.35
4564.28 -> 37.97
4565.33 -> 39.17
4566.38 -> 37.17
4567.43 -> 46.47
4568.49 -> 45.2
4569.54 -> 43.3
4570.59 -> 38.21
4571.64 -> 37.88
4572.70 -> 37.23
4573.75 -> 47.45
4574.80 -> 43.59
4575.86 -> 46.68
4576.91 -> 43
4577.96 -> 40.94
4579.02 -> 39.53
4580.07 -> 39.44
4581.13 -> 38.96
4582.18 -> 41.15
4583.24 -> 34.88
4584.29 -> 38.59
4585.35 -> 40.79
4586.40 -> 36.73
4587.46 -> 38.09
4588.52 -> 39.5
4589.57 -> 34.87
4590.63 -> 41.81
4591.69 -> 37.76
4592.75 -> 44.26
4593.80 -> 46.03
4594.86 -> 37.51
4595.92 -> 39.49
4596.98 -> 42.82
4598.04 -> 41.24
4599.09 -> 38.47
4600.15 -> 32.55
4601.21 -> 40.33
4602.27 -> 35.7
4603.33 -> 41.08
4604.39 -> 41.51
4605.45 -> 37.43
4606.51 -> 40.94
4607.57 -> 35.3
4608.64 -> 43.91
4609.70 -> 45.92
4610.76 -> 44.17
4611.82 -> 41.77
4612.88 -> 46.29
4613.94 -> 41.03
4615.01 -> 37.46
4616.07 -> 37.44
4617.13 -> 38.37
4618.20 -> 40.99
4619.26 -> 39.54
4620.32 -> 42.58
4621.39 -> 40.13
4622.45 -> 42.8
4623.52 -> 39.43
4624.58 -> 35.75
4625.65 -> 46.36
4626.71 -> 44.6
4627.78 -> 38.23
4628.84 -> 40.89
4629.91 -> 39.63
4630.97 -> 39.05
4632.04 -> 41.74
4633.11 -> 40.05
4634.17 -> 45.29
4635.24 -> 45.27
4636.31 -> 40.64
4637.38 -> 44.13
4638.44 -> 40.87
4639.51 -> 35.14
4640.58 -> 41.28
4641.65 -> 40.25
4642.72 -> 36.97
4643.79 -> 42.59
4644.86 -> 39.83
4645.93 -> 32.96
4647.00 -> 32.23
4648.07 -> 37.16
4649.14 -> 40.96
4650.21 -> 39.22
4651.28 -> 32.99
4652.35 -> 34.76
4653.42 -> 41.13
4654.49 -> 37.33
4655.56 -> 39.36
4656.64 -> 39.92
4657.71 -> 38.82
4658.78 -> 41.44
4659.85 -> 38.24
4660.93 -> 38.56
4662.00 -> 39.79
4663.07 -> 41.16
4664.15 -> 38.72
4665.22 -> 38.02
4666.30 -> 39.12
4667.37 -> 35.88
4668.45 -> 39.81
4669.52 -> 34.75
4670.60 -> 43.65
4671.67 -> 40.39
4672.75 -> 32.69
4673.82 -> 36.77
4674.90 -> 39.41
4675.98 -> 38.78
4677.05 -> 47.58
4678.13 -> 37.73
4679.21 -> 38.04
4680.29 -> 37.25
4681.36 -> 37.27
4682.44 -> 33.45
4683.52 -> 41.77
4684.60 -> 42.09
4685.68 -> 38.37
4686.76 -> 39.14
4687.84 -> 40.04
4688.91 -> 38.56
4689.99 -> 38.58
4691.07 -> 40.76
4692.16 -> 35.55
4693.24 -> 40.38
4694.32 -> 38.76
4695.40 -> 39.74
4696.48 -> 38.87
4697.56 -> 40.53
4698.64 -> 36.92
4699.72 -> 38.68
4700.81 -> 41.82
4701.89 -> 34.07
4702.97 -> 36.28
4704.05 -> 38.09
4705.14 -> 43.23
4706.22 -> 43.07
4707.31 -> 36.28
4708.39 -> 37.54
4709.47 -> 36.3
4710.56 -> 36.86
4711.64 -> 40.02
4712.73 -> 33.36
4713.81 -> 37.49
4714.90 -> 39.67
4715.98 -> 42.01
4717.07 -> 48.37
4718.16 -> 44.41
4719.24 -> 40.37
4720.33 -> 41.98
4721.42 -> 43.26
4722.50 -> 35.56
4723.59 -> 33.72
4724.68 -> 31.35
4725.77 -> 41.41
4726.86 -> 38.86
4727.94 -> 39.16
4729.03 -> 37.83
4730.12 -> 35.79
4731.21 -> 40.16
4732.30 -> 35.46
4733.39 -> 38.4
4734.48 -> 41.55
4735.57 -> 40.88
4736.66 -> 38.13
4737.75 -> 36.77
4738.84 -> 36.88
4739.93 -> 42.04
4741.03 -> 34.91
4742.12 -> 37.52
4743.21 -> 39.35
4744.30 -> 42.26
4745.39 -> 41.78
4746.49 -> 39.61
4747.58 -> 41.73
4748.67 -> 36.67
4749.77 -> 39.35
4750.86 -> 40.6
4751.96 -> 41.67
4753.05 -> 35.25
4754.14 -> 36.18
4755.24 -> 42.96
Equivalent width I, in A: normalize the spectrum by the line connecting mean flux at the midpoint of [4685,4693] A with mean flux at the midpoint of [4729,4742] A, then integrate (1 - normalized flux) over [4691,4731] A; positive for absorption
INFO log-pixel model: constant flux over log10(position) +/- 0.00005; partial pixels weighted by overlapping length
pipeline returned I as -0.34 A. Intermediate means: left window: 38.8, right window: 38.2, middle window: 38.9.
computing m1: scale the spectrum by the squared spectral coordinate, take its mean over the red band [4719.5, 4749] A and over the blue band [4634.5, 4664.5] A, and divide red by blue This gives 1.0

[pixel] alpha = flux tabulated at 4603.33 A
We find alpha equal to 41.08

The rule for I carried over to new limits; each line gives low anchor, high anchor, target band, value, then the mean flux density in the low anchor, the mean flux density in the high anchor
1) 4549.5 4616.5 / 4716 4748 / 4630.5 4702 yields 1.2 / 40.1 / 39.3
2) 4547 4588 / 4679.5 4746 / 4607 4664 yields -0.8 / 39.9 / 38.9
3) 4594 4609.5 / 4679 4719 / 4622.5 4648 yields -0.5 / 39.4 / 39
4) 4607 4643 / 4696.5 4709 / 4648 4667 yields 0.6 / 41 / 38.8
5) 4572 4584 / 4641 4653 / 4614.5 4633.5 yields -0.8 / 41.1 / 37.3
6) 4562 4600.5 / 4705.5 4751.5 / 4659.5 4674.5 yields 0.5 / 40.4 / 39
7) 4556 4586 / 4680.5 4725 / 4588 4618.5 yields 0.0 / 40.6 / 38.9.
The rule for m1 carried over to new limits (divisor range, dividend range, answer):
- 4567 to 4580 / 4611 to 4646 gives 0.99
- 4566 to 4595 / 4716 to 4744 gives 1.02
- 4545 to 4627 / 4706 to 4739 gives 1.02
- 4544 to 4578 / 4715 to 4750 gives 1.05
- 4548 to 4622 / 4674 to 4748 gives 1.03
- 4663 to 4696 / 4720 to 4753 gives 1.02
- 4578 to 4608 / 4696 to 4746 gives 1.05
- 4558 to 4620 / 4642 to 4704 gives 0.99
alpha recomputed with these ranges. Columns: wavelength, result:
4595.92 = 39.49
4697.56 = 40.53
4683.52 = 41.77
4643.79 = 42.59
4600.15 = 32.55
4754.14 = 36.18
